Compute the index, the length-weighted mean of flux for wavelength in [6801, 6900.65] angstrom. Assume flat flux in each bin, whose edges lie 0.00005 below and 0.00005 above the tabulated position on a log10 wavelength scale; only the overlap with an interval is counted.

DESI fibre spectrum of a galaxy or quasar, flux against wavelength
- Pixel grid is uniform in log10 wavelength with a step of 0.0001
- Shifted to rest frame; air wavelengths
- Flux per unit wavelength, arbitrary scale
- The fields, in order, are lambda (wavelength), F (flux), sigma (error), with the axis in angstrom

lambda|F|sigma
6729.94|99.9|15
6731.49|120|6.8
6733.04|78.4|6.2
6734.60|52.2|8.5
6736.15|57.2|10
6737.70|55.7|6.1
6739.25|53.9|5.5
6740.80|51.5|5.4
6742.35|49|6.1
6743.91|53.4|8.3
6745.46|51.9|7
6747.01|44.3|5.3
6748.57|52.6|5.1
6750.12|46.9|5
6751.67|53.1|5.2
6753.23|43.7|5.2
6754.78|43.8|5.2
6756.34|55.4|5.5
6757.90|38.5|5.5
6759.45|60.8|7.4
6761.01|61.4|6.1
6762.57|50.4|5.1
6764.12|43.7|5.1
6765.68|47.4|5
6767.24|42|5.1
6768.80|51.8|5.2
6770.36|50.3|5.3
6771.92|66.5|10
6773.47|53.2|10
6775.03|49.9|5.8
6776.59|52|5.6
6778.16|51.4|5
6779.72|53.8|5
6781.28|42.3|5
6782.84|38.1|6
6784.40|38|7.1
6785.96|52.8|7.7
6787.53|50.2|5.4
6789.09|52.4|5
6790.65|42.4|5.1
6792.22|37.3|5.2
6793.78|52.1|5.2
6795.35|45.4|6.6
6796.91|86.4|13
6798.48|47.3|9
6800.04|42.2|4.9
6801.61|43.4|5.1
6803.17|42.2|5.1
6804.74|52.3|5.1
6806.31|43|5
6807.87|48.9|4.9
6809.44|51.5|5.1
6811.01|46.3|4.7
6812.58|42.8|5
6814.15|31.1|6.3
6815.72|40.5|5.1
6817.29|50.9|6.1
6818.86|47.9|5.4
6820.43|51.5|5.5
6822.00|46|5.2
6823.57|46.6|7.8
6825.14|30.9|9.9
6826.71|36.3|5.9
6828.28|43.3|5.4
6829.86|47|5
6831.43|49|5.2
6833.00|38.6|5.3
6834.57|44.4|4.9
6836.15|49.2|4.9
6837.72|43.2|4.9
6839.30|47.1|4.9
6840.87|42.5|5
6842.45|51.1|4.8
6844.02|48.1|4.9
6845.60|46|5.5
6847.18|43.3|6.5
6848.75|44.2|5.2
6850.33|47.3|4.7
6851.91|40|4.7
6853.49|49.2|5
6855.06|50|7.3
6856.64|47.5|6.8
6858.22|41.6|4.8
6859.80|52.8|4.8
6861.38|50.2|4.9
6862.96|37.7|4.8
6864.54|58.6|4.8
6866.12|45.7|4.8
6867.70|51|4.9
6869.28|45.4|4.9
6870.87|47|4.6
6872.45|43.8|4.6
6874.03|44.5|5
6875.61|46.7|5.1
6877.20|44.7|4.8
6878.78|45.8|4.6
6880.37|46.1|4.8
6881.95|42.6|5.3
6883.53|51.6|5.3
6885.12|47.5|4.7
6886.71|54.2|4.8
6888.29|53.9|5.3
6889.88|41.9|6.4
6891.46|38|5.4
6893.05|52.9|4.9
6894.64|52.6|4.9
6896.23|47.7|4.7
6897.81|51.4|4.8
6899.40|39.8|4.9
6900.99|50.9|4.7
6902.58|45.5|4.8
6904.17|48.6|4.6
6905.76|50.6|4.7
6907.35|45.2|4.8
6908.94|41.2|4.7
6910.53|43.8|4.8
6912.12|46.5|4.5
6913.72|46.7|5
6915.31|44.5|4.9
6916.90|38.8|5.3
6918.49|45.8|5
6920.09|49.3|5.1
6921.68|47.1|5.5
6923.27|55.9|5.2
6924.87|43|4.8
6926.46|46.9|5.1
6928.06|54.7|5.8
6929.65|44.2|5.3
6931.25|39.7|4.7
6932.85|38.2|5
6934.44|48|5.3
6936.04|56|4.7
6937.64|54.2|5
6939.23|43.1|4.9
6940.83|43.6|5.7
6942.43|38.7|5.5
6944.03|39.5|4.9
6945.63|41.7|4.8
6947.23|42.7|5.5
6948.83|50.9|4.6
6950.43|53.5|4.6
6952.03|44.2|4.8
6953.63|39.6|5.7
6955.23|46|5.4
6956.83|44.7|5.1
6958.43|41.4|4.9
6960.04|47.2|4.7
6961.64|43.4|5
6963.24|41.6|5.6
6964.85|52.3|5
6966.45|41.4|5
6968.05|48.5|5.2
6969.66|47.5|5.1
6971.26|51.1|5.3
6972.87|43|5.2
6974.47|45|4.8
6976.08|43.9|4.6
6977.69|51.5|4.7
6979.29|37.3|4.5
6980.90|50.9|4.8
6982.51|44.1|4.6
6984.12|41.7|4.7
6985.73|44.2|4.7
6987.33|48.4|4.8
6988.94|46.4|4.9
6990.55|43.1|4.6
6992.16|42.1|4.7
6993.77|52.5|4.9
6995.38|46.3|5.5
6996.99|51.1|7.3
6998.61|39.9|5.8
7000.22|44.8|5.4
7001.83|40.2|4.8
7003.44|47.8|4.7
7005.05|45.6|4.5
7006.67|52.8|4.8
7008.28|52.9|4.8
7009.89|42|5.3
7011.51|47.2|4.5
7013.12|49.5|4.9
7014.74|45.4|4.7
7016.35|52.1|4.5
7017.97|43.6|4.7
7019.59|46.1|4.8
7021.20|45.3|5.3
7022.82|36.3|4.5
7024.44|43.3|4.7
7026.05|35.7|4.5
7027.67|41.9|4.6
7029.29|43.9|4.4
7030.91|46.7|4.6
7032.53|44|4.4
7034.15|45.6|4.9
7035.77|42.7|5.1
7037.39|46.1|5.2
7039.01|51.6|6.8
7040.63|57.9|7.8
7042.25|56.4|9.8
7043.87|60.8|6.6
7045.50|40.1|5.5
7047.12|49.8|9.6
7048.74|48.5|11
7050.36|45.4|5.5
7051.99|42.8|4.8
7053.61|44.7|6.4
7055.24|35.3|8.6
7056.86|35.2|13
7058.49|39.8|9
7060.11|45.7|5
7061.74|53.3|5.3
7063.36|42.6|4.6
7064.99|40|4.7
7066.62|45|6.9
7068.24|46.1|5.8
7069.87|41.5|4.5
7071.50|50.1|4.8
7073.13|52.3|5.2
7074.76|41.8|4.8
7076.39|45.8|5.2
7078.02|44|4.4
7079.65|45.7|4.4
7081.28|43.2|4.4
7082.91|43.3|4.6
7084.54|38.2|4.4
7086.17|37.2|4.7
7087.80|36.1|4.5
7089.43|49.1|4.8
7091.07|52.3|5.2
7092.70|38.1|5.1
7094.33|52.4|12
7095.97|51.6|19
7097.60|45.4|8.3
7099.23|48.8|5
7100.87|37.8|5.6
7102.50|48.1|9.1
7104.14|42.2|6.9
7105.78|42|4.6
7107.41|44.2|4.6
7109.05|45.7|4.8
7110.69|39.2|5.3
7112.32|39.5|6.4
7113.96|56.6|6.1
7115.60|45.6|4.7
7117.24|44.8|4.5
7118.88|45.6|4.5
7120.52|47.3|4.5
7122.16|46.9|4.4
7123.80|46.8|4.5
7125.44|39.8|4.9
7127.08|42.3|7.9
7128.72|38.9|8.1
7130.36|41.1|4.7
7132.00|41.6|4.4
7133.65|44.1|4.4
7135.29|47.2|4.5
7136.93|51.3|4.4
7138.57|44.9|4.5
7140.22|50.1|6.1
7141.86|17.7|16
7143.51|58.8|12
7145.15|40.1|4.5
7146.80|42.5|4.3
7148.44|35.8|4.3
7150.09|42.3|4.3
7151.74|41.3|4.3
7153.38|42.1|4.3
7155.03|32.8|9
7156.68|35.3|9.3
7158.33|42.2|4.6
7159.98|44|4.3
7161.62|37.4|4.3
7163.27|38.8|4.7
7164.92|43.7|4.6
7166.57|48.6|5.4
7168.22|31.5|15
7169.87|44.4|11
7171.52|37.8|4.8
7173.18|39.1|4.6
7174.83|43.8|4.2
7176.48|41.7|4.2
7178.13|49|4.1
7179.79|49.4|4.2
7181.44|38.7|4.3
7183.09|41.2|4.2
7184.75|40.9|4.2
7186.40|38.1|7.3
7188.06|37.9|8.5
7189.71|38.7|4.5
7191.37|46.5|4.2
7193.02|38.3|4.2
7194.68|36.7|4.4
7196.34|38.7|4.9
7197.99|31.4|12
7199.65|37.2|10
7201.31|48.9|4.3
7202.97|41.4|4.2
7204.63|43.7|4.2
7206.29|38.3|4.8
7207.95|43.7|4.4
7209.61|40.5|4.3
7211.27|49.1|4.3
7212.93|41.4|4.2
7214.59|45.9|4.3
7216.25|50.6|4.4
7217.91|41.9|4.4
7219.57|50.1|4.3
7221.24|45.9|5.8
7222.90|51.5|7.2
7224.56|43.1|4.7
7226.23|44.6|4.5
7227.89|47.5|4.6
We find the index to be 46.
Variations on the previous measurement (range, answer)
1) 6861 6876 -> 47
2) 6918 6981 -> 45.9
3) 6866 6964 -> 46.2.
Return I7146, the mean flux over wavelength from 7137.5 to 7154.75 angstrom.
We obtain 41.4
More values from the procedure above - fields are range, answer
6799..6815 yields 44.4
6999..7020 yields 46.8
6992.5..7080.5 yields 45.8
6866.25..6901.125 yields 47.2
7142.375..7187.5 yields 41.3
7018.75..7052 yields 46.3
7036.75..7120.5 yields 45.4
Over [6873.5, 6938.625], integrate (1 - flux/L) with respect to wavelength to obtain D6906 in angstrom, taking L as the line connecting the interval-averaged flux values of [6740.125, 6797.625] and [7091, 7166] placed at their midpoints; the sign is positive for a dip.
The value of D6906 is 0.7 angstrom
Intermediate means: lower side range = 50.1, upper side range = 43.3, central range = 47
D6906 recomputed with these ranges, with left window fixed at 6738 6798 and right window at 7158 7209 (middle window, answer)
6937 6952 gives 0.4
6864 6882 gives 0.4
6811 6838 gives 3.0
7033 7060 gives -1.4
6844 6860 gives 0.8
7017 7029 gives 0.7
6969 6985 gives 0.0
